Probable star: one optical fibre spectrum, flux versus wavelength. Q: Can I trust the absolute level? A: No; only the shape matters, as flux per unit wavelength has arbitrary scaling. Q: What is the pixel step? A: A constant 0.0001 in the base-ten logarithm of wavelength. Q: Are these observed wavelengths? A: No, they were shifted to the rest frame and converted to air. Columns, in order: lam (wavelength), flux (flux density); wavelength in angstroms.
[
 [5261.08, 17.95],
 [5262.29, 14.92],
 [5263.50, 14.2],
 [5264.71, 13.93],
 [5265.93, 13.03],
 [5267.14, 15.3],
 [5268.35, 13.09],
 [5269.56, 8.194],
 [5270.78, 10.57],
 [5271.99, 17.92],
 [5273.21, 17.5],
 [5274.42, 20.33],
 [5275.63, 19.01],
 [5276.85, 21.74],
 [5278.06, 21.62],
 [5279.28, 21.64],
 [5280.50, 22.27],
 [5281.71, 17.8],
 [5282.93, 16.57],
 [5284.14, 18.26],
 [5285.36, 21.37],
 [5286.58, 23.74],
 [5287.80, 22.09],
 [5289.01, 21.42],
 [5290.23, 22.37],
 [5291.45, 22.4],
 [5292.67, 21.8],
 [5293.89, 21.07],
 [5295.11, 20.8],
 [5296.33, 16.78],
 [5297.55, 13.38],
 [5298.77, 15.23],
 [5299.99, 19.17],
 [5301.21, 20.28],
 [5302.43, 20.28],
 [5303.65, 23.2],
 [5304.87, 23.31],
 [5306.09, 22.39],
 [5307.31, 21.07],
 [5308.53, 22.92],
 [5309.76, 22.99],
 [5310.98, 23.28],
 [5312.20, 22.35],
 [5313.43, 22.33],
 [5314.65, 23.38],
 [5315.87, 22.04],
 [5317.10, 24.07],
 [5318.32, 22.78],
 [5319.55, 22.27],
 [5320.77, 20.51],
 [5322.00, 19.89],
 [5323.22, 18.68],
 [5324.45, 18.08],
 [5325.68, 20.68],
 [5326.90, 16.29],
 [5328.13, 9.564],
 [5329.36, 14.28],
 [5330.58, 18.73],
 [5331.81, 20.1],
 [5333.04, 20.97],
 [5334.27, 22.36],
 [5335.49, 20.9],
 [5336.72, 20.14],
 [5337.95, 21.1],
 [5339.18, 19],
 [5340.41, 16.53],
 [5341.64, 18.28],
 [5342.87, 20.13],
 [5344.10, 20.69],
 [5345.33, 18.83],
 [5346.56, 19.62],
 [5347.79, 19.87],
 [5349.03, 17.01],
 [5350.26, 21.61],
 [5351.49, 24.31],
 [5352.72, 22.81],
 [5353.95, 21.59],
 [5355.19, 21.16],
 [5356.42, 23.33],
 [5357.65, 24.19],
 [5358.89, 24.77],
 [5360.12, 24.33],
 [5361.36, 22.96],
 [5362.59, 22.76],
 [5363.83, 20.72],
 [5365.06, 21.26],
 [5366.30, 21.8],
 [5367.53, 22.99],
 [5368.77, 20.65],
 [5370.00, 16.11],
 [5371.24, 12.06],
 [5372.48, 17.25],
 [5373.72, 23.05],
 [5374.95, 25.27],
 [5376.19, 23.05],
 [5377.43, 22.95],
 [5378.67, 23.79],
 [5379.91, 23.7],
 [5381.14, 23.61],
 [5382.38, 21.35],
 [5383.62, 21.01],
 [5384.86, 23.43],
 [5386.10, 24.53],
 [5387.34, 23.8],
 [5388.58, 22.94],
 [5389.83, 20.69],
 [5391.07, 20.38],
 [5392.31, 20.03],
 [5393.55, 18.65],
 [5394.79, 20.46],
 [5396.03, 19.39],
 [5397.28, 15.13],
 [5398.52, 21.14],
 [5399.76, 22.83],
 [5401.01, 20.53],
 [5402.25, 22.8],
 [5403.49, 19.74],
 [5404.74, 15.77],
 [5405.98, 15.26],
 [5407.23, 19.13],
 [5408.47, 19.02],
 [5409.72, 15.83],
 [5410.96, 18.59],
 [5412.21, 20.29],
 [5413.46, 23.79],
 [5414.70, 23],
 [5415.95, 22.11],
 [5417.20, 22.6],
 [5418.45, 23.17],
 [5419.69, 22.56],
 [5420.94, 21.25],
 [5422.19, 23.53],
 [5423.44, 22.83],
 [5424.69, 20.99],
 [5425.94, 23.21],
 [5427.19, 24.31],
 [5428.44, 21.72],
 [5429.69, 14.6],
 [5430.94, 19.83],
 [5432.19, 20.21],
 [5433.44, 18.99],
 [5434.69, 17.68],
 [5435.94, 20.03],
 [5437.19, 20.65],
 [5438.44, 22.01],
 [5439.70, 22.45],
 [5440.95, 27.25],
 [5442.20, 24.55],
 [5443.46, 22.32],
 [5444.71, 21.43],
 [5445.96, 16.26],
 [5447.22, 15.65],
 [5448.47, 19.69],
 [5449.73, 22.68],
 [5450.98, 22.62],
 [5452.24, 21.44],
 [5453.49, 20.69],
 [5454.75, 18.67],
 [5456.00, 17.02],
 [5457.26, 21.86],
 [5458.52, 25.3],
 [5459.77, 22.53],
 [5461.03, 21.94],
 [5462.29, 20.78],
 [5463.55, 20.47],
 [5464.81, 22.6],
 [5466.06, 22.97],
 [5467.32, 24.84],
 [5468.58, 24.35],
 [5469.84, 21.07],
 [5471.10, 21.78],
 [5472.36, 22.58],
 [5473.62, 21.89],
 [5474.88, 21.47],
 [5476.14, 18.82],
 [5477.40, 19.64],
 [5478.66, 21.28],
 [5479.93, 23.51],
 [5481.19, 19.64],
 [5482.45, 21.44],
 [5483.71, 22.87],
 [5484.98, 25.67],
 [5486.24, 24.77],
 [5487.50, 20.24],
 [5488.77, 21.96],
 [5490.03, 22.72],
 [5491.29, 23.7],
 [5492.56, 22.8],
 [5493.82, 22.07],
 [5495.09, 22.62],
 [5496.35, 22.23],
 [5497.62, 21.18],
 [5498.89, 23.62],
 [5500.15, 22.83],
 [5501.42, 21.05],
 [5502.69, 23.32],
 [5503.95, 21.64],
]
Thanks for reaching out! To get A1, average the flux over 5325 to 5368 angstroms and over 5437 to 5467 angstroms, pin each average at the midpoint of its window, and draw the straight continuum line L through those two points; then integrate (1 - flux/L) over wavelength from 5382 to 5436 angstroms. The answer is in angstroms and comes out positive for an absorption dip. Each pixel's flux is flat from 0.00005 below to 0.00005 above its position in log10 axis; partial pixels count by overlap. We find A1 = 1.0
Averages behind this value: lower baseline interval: 20.4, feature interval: 20.7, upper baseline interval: 21.5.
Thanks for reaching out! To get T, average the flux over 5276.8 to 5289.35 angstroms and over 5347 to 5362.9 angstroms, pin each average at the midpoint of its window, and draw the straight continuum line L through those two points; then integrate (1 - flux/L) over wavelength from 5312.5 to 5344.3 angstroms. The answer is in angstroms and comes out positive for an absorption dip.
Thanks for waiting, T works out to 2.9 angstroms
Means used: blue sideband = 20.7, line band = 19.8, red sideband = 22.3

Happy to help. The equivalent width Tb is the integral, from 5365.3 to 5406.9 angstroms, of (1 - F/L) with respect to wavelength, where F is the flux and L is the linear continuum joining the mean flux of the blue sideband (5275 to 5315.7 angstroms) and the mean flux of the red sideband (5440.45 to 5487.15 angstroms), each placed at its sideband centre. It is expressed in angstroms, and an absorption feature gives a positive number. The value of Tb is 1.1 angstroms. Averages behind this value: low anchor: 20.9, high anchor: 21.7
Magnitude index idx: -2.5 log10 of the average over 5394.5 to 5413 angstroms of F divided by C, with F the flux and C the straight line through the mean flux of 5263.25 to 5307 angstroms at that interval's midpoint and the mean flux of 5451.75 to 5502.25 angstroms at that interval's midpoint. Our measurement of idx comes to 0.09 mag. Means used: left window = 18.8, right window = 22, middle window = 19.1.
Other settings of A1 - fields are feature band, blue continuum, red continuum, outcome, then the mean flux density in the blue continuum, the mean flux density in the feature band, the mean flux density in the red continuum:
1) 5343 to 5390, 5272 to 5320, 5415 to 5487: -1.14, 20.9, 21.7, 21.6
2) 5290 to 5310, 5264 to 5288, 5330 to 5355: -1.98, 17.7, 20.5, 20.2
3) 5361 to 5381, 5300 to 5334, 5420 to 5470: -0.37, 20.6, 21.3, 21.3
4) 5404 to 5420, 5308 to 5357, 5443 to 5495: 0.81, 20.4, 20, 21.6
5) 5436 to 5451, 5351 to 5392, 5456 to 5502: 0.53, 22.1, 21.4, 22.2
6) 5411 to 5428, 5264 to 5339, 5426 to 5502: -1.15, 19.5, 22.4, 21.6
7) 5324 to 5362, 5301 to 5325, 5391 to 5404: 1.88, 21.8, 20.2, 20.1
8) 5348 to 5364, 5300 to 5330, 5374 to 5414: -1.24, 20.7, 22.4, 20.9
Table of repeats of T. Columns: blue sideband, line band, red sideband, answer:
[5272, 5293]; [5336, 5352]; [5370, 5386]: 1.1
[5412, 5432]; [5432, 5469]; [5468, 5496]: 1.1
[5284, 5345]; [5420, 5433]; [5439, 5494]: 0.1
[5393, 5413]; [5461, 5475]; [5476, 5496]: -0.5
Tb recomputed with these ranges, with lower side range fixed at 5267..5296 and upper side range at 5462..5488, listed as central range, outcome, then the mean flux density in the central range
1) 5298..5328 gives -2.0 angstroms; 20.9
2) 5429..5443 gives 0.5 angstroms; 20.8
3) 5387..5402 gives 0.3 angstroms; 20.5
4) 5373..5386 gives -1.6 angstroms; 23.1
